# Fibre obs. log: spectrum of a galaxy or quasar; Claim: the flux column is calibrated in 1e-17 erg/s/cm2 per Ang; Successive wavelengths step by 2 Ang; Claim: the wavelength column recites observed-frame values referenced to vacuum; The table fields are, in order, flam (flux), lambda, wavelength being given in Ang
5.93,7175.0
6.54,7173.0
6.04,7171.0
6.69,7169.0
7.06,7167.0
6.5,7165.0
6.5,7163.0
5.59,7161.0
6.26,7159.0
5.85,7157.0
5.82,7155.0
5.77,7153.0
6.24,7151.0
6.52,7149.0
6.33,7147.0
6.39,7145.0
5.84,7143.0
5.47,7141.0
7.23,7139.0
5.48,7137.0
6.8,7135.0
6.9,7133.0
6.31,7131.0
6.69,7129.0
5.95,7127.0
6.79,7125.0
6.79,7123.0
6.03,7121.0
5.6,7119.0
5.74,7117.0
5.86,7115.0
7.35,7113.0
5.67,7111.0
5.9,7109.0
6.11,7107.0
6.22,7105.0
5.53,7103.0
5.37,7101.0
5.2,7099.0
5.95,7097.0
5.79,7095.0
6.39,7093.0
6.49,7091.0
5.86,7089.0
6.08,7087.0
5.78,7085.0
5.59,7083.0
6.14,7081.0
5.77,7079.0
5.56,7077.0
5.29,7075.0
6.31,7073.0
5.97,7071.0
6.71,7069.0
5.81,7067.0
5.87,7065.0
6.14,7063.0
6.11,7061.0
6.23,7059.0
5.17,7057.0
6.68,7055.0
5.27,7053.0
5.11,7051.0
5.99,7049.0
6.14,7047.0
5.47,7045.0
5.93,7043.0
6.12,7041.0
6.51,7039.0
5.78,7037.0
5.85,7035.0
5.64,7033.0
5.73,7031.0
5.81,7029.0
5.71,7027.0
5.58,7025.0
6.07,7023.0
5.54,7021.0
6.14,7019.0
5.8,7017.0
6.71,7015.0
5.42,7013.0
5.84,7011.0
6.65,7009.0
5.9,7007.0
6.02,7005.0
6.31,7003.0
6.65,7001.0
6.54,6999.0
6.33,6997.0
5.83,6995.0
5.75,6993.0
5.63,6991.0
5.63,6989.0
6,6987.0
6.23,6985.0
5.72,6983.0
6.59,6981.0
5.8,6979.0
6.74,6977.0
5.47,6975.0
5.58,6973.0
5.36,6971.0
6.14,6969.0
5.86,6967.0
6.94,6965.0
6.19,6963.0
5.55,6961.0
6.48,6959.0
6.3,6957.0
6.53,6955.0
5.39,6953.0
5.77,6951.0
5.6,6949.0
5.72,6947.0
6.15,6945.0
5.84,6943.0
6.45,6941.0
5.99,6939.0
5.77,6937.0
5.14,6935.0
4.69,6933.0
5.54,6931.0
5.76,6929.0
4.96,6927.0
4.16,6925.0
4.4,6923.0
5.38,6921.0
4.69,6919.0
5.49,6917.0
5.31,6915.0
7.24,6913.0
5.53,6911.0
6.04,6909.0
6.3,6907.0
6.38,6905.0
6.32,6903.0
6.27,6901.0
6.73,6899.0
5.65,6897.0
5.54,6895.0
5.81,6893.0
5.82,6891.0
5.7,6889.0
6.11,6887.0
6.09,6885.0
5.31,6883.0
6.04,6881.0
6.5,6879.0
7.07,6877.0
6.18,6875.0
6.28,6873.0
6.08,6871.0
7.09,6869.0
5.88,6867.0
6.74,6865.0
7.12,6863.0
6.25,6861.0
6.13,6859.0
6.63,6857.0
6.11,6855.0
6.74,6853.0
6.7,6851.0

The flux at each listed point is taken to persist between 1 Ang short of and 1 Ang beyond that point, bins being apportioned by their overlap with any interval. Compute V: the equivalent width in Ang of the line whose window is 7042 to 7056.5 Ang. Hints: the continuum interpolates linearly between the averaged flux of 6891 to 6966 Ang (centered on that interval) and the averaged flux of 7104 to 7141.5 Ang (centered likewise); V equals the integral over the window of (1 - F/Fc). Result 0.7 Ang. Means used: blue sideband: 5.78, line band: 5.78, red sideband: 6.27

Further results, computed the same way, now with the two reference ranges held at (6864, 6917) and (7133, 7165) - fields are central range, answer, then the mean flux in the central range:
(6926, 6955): 2.3 Ang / 5.66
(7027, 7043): 0.7 Ang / 5.91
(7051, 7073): 0.7 Ang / 5.97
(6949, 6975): 0.8 Ang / 5.97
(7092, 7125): 0.9 Ang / 5.99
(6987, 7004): 0.2 Ang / 6.08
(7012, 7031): 0.9 Ang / 5.86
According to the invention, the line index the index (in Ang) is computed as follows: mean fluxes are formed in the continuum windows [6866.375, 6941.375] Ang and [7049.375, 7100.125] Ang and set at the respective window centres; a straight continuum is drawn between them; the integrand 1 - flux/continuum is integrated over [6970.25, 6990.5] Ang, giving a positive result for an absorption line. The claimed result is -0.19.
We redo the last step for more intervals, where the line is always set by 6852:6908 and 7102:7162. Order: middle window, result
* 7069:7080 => 0.57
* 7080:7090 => 0.47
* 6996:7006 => -0.26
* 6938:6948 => 0.31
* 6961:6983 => 0.67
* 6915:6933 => 3.44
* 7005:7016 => 0.19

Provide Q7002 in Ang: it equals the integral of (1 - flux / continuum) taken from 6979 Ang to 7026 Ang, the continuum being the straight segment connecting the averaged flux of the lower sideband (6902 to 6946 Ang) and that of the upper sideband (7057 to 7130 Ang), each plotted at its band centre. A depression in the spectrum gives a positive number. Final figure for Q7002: -1.9 Ang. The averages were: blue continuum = 5.62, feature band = 6.03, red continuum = 6.01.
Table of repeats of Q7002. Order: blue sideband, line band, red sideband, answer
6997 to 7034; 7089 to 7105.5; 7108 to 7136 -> 1.0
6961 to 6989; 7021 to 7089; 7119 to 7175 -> 3.0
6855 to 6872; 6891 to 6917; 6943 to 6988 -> 0.9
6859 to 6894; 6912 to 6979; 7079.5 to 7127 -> 4.9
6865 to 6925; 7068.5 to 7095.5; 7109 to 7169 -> 0.9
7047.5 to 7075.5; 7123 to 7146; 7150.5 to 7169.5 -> -0.9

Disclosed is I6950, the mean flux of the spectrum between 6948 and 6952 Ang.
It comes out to 5.68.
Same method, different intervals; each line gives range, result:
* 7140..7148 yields 6.01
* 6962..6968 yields 6.33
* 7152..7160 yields 5.92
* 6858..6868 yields 6.42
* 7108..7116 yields 6.2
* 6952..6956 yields 5.96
